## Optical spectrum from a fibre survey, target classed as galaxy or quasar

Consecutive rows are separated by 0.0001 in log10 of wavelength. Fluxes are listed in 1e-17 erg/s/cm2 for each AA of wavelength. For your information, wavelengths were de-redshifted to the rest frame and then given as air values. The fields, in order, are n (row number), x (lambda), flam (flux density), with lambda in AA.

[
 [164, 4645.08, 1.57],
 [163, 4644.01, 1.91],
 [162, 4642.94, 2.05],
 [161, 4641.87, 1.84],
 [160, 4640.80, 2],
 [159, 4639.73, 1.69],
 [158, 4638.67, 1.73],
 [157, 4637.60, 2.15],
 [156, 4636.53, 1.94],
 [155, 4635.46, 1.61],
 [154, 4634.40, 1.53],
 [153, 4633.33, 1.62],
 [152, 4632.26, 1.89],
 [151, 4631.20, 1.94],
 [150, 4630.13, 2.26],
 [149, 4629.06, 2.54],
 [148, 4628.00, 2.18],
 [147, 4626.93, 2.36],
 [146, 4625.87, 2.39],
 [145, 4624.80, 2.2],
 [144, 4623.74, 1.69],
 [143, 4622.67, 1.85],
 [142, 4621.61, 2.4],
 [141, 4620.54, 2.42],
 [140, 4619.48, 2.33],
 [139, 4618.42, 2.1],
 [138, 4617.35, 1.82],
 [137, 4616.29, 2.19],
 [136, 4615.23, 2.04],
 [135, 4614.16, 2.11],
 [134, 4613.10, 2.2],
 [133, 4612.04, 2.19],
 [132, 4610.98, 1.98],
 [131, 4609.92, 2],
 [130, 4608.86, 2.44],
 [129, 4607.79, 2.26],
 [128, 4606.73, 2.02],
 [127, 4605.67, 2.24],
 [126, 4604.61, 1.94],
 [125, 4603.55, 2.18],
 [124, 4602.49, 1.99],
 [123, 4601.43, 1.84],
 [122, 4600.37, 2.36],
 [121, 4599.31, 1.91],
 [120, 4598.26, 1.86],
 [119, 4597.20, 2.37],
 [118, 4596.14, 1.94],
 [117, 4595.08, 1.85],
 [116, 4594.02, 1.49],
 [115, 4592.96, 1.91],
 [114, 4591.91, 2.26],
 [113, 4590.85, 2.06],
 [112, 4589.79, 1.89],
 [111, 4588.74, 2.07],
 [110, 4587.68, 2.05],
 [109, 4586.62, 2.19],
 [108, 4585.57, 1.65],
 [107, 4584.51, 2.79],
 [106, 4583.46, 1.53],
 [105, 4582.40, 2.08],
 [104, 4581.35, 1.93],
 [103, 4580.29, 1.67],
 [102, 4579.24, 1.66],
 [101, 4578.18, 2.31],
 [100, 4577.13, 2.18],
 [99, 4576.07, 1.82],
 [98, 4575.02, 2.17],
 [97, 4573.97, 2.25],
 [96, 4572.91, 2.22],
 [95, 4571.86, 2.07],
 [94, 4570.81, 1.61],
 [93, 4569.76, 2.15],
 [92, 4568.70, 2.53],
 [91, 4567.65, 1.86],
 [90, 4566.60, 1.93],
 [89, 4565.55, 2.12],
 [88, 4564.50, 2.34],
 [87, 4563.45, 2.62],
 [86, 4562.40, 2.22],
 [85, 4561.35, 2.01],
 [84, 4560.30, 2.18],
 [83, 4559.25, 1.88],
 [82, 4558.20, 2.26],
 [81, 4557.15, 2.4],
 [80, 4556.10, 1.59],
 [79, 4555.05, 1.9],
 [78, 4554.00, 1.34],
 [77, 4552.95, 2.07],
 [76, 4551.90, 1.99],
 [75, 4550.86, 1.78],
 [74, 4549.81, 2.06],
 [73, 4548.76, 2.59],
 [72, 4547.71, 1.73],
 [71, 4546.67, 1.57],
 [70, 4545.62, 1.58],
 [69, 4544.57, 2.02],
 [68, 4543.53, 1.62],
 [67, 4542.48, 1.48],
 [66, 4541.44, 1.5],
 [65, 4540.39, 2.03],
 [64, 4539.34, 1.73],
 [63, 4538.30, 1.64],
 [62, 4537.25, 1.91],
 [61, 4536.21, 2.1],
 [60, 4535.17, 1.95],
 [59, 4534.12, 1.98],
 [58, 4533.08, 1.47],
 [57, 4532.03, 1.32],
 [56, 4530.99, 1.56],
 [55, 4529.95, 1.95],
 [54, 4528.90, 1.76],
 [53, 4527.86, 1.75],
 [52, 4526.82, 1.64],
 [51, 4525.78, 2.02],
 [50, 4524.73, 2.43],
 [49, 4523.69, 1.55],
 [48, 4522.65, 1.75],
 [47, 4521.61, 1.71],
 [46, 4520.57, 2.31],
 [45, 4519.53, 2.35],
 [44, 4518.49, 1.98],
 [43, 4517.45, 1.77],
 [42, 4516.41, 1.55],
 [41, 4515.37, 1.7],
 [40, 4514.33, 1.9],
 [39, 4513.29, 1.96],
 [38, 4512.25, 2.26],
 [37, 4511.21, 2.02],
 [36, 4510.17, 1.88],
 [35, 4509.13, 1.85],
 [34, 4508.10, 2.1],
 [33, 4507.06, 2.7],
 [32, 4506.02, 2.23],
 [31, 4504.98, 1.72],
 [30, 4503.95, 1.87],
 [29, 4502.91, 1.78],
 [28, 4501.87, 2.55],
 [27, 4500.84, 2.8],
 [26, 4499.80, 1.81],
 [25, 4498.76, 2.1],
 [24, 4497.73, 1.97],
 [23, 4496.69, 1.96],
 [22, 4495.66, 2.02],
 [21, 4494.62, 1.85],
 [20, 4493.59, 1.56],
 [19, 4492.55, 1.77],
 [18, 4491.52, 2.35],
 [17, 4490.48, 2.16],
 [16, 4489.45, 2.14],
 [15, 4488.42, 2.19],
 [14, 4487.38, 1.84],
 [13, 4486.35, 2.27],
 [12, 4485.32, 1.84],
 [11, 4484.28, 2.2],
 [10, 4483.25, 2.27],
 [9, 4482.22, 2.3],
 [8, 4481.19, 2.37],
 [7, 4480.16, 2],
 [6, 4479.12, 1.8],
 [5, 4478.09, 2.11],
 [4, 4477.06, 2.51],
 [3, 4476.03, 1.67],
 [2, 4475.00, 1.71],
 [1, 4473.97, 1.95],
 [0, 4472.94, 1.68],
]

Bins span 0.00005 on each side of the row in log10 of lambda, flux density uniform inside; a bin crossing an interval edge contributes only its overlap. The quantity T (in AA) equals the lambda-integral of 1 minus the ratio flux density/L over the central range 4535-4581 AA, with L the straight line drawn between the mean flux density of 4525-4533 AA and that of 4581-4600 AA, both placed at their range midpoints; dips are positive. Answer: -2.9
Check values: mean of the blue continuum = 1.72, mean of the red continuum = 1.99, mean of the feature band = 1.97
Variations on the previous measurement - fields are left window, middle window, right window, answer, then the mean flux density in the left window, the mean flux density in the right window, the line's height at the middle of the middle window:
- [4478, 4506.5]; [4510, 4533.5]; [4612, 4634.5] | 2.5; 2.06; 2.11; 2.07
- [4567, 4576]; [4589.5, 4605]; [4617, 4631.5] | 1.0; 2.09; 2.18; 2.14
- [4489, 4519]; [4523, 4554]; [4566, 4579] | 3.6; 2.01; 2.08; 2.05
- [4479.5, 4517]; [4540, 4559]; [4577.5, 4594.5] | 1.4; 2.05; 1.97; 2.01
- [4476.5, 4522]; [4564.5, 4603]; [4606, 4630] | 2.1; 2.05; 2.17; 2.14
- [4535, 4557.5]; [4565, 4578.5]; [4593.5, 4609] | -1.1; 1.84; 2.04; 1.93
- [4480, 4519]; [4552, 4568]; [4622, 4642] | -0.3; 2.04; 1.97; 2.01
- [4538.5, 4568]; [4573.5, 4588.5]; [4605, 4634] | 0.0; 1.94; 2.13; 2.02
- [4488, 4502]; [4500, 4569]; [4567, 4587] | 3.6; 2.08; 2.03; 2.06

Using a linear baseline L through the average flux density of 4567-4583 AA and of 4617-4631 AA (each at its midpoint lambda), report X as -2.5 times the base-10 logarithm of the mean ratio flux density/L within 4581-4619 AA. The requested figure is 0.033 mag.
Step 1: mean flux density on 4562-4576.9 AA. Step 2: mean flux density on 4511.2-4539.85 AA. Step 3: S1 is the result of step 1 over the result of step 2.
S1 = 1.15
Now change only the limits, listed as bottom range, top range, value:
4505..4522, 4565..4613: 1.02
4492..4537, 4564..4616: 1.06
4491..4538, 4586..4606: 1.04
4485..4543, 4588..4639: 1.06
